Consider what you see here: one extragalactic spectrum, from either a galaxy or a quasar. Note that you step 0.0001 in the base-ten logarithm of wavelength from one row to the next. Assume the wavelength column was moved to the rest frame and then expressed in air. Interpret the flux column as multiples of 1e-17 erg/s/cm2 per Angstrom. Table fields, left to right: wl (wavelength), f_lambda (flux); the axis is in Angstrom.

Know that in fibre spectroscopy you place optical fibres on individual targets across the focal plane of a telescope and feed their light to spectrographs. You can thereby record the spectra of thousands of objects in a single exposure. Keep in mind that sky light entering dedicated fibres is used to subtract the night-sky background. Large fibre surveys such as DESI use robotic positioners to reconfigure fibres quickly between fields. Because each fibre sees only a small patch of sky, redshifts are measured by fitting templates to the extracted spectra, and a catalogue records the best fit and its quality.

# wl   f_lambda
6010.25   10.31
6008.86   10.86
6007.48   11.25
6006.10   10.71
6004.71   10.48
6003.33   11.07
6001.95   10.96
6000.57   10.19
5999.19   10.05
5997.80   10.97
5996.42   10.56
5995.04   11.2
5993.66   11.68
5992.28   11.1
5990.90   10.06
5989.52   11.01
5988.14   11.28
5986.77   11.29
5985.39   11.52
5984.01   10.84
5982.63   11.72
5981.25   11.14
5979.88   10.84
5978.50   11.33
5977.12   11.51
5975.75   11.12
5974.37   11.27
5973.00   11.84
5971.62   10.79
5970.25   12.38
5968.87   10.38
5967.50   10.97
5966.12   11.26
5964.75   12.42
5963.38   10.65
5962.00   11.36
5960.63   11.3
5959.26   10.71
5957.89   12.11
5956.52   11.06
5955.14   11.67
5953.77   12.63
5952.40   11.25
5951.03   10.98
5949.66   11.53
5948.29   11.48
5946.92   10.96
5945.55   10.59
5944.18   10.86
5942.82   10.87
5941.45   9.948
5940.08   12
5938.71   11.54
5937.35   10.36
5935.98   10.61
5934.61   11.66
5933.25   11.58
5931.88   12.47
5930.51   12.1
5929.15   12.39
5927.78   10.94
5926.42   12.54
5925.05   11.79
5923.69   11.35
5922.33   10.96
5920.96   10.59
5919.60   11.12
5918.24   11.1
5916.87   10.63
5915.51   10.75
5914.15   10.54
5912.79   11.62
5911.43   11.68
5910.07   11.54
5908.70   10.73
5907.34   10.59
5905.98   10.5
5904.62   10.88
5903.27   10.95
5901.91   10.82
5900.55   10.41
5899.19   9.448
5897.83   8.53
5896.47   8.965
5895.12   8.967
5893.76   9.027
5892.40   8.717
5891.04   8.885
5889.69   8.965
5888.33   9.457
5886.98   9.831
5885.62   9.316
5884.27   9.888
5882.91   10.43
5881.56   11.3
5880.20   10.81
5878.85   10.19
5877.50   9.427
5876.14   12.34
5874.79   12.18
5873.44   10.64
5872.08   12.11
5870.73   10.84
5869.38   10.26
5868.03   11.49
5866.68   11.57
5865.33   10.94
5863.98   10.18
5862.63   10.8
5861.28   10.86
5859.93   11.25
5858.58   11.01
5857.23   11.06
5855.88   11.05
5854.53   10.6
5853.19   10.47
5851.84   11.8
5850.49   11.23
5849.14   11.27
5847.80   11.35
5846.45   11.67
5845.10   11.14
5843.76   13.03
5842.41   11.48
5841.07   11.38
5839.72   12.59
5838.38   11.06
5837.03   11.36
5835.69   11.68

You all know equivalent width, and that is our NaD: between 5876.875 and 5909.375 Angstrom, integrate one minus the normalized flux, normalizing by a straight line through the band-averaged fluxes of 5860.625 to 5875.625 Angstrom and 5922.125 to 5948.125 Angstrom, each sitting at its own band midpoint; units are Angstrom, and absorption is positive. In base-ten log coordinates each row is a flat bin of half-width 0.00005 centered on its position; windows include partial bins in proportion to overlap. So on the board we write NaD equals 3.8 Angstrom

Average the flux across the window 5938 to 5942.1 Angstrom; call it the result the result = 11.2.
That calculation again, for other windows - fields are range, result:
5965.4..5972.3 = 11.2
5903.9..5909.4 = 10.7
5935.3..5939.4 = 10.8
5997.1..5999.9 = 10.5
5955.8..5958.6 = 11.6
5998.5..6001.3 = 10.1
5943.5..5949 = 11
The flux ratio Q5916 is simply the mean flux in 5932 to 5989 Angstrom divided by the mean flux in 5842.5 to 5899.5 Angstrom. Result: 1.07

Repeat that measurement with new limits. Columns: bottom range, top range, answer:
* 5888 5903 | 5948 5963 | 1.23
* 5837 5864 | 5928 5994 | 1.00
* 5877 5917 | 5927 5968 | 1.12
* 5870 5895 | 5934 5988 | 1.10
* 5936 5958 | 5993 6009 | 0.97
